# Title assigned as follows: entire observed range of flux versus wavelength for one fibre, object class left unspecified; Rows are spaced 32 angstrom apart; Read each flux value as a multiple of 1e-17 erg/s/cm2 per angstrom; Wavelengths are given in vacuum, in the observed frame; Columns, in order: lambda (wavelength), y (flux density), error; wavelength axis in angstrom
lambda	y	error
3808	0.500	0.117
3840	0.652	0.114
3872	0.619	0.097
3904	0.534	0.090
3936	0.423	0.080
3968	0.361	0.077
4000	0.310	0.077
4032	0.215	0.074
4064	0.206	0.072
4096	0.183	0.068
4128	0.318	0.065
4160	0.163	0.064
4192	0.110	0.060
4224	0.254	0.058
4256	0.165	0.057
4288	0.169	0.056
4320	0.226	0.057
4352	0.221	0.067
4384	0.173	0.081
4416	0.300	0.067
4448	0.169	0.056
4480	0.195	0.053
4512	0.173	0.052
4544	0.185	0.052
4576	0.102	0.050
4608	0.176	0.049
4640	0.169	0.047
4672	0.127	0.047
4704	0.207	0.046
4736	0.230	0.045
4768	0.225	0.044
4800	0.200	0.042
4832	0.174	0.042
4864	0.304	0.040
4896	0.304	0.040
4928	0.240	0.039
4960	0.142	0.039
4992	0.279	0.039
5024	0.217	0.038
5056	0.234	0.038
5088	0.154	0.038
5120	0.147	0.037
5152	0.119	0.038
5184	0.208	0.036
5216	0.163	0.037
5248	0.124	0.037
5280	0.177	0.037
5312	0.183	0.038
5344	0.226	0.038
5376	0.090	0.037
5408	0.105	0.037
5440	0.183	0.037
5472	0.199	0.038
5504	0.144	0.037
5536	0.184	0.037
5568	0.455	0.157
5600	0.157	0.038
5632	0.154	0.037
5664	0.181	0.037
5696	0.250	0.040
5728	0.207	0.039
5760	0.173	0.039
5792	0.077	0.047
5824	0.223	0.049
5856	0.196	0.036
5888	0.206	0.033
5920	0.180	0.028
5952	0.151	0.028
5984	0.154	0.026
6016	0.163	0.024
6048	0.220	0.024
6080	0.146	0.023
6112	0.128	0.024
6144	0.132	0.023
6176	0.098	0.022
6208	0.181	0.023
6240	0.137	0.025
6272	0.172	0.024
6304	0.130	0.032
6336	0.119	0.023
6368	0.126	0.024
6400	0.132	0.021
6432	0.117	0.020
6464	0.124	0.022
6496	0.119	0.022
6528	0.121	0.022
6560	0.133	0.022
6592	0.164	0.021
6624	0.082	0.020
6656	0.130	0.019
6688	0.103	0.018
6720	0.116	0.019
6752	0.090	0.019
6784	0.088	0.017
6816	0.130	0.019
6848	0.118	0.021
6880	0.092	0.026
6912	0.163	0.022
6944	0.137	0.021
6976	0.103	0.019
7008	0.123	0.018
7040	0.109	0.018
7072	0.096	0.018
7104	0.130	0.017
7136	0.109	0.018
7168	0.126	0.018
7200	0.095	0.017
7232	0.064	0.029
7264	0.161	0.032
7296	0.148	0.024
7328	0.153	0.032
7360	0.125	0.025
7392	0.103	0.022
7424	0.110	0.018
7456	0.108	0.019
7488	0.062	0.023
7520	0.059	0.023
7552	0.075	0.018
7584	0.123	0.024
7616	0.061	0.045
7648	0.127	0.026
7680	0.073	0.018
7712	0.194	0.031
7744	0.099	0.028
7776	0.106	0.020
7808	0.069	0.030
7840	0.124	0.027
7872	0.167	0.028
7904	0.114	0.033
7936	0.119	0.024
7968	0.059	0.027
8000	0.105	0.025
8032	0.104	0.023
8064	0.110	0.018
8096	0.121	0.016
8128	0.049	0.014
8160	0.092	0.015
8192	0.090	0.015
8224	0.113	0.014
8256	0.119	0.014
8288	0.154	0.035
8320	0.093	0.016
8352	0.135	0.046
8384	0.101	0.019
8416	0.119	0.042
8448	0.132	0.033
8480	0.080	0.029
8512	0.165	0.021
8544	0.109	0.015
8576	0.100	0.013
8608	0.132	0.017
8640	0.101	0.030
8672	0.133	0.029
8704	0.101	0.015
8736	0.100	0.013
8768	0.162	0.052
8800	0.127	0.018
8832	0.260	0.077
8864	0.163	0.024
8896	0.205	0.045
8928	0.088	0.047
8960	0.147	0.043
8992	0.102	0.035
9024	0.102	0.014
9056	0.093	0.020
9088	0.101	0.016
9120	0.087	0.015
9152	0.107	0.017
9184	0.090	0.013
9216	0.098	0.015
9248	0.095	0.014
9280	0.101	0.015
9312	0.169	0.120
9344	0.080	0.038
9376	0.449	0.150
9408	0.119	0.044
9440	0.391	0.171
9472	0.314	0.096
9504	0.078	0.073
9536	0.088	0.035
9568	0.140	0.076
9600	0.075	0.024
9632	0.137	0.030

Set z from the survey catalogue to 2.170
